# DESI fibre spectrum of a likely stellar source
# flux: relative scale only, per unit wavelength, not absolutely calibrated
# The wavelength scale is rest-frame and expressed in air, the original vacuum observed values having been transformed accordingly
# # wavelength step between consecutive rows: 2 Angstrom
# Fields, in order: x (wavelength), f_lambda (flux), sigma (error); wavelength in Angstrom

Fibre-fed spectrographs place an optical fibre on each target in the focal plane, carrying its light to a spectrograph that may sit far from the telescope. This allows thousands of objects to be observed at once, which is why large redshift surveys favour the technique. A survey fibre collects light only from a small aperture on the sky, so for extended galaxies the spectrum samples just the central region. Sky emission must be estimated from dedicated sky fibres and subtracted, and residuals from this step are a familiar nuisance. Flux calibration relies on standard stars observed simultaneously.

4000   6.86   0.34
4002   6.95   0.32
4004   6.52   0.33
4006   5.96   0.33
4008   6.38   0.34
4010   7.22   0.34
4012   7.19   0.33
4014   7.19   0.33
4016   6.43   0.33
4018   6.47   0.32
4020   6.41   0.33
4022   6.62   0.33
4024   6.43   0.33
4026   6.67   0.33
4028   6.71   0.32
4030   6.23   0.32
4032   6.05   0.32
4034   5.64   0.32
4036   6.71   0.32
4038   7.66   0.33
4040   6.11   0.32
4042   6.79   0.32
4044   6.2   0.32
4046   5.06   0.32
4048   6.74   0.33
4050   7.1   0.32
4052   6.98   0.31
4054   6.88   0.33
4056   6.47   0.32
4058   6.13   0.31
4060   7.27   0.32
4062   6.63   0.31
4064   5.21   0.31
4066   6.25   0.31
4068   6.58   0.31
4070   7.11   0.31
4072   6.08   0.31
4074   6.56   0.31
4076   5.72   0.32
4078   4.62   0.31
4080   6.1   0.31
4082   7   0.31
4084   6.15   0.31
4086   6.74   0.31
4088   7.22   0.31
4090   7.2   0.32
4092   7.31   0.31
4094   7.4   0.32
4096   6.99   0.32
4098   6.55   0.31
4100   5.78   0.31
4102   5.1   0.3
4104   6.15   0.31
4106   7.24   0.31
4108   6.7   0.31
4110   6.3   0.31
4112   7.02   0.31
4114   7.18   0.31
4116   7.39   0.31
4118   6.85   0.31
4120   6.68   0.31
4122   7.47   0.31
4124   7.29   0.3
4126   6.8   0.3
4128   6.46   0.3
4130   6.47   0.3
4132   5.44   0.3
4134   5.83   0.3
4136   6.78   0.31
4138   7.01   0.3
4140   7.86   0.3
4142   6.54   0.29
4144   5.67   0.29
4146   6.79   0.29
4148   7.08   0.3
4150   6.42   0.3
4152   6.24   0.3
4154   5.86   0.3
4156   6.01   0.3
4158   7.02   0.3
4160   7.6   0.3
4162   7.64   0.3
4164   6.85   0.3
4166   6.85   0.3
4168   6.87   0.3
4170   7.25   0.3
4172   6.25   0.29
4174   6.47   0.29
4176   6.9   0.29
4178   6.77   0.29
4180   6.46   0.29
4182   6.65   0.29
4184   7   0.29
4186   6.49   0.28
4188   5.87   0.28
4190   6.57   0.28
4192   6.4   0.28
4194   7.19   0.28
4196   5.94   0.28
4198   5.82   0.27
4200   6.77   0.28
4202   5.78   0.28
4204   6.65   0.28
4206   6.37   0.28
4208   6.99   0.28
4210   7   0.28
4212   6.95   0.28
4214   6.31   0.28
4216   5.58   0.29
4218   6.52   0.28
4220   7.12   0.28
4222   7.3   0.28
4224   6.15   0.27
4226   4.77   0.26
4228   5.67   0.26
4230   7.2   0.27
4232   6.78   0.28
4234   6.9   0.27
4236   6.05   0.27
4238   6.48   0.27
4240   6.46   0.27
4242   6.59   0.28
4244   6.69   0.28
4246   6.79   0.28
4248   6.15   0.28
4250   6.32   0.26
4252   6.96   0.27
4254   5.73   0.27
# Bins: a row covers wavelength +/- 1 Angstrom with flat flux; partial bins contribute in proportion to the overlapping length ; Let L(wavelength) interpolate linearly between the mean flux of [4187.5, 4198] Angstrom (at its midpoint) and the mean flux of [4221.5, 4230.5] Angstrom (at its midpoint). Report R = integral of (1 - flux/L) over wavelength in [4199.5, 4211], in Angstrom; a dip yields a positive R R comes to -0.6 Angstrom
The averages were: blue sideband 6.36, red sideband 6.1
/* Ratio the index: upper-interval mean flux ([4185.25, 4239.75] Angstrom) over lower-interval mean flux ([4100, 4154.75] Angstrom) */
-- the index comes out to 0.97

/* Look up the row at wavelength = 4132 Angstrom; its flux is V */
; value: 5.44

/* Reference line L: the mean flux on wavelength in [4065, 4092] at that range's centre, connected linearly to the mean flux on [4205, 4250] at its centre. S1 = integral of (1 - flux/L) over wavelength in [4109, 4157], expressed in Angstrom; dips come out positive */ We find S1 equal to -1.4 Angstrom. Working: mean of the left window 6.44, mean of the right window 6.49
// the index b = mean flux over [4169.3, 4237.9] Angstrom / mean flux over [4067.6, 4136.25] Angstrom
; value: 0.99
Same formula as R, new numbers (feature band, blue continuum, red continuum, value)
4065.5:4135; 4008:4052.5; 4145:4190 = 0.7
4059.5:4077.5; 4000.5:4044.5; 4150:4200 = 0.8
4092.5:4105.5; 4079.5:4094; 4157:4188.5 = 0.9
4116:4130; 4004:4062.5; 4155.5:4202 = -0.6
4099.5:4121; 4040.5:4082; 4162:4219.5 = -0.6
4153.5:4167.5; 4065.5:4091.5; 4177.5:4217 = -0.9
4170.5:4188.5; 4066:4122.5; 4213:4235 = -0.3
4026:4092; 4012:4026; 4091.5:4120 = 2.1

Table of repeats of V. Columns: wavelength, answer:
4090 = 7.2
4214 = 6.31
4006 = 5.96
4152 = 6.24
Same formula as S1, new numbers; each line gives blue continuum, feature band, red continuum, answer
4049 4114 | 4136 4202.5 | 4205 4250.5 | -1.42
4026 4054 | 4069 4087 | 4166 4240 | 0.72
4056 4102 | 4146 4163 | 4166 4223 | -0.52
